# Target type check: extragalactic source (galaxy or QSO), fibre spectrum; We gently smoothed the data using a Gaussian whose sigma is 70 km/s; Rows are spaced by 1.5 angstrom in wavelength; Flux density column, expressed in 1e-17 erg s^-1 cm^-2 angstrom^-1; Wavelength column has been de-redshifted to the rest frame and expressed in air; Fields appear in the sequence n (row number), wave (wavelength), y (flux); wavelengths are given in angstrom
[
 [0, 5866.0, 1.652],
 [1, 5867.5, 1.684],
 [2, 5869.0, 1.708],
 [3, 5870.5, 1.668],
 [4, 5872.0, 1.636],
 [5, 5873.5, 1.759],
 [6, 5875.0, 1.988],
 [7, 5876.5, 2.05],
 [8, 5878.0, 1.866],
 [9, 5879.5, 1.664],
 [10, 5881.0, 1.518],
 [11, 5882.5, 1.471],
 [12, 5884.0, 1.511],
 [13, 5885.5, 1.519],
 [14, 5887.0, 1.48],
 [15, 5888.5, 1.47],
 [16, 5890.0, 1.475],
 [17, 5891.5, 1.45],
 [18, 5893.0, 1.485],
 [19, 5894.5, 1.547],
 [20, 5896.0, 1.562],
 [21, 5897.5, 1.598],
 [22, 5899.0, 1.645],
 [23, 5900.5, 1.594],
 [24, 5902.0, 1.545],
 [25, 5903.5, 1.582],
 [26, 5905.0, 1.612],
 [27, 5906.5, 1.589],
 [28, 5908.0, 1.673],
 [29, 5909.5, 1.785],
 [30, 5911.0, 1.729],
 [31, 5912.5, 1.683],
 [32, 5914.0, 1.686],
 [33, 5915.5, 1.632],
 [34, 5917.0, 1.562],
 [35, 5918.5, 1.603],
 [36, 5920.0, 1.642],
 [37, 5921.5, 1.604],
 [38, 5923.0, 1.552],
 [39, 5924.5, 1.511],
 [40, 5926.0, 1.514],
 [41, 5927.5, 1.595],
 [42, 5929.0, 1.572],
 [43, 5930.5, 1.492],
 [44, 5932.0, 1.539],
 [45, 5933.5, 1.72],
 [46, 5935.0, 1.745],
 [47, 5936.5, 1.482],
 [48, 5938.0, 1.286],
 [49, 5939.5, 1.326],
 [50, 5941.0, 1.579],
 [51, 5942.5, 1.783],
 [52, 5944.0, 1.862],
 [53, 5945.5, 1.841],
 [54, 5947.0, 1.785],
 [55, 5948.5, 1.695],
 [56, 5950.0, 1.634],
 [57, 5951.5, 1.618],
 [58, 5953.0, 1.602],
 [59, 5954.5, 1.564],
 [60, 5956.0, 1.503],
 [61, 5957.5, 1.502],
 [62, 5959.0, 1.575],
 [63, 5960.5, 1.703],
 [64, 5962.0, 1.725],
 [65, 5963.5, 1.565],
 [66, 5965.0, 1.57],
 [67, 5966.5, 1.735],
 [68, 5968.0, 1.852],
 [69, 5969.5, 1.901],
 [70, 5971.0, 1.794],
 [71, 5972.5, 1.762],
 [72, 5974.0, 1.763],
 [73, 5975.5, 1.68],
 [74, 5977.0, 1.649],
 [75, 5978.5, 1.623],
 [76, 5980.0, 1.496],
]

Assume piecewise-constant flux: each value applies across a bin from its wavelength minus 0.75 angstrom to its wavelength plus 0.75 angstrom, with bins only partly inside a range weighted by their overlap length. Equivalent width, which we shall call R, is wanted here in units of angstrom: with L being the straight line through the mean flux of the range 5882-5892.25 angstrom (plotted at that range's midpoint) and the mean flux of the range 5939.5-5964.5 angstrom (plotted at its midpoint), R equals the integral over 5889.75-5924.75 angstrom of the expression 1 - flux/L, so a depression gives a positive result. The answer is -1.5 angstrom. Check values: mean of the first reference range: 1.48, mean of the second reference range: 1.65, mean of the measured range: 1.6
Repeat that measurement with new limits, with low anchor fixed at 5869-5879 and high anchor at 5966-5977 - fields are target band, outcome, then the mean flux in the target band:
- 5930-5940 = 1.5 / 1.52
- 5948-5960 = 1.3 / 1.59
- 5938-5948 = 0.7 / 1.67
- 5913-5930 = 2.0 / 1.59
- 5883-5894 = 2.0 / 1.49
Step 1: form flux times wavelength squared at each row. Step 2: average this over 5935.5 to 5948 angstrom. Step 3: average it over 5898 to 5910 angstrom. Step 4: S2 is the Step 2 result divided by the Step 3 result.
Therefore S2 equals 1.01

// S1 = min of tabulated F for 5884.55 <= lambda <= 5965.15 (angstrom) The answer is 1.286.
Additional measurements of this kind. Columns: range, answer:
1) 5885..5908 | 1.45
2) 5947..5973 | 1.502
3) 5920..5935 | 1.492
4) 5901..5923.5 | 1.545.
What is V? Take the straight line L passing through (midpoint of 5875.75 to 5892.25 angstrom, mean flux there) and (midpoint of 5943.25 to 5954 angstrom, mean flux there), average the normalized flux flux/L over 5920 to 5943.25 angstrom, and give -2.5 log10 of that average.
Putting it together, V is 0.08 mag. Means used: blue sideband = 1.59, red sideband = 1.72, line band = 1.56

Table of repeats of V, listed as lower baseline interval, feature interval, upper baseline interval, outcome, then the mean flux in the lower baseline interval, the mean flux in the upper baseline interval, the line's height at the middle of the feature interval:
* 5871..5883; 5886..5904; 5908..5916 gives 0.126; 1.75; 1.7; 1.72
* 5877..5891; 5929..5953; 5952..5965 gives -0.027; 1.56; 1.59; 1.58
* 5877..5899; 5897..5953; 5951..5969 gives -0.018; 1.55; 1.63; 1.59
